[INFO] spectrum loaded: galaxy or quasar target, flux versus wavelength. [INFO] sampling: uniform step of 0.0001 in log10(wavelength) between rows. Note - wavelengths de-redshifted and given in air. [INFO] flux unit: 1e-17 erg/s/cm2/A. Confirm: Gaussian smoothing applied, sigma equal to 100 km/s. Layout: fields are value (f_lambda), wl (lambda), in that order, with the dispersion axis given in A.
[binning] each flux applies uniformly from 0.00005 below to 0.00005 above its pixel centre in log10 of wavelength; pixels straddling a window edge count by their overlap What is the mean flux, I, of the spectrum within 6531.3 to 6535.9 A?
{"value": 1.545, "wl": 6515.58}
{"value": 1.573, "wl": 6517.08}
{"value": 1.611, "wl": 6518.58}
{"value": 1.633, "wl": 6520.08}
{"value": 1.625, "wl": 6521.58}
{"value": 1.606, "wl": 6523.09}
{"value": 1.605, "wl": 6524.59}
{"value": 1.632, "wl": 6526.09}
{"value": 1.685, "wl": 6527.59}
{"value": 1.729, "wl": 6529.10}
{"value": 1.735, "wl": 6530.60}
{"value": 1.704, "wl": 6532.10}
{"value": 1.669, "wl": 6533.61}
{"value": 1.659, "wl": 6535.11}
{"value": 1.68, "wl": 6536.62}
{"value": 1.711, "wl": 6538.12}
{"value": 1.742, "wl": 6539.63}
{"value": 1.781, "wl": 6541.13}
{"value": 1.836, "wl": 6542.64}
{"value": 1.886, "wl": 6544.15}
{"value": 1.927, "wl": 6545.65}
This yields 1.68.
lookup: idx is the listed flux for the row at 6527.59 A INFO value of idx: 1.685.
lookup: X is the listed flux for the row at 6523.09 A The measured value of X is 1.606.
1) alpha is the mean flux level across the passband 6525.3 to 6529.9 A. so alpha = 1.68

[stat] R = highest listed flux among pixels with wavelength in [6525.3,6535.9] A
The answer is 1.735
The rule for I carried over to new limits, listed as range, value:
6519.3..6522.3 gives 1.63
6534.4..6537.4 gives 1.67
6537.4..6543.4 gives 1.77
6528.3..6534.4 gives 1.71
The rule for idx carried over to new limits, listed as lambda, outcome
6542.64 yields 1.836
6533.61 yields 1.669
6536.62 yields 1.68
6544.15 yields 1.886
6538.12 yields 1.711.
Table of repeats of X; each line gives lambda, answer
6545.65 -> 1.927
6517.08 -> 1.573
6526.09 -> 1.632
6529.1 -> 1.729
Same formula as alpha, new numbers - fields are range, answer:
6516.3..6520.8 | 1.61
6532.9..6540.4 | 1.69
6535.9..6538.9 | 1.7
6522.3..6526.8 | 1.61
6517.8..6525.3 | 1.62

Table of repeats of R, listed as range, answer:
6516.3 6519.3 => 1.611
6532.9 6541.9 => 1.781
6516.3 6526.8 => 1.633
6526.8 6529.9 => 1.729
